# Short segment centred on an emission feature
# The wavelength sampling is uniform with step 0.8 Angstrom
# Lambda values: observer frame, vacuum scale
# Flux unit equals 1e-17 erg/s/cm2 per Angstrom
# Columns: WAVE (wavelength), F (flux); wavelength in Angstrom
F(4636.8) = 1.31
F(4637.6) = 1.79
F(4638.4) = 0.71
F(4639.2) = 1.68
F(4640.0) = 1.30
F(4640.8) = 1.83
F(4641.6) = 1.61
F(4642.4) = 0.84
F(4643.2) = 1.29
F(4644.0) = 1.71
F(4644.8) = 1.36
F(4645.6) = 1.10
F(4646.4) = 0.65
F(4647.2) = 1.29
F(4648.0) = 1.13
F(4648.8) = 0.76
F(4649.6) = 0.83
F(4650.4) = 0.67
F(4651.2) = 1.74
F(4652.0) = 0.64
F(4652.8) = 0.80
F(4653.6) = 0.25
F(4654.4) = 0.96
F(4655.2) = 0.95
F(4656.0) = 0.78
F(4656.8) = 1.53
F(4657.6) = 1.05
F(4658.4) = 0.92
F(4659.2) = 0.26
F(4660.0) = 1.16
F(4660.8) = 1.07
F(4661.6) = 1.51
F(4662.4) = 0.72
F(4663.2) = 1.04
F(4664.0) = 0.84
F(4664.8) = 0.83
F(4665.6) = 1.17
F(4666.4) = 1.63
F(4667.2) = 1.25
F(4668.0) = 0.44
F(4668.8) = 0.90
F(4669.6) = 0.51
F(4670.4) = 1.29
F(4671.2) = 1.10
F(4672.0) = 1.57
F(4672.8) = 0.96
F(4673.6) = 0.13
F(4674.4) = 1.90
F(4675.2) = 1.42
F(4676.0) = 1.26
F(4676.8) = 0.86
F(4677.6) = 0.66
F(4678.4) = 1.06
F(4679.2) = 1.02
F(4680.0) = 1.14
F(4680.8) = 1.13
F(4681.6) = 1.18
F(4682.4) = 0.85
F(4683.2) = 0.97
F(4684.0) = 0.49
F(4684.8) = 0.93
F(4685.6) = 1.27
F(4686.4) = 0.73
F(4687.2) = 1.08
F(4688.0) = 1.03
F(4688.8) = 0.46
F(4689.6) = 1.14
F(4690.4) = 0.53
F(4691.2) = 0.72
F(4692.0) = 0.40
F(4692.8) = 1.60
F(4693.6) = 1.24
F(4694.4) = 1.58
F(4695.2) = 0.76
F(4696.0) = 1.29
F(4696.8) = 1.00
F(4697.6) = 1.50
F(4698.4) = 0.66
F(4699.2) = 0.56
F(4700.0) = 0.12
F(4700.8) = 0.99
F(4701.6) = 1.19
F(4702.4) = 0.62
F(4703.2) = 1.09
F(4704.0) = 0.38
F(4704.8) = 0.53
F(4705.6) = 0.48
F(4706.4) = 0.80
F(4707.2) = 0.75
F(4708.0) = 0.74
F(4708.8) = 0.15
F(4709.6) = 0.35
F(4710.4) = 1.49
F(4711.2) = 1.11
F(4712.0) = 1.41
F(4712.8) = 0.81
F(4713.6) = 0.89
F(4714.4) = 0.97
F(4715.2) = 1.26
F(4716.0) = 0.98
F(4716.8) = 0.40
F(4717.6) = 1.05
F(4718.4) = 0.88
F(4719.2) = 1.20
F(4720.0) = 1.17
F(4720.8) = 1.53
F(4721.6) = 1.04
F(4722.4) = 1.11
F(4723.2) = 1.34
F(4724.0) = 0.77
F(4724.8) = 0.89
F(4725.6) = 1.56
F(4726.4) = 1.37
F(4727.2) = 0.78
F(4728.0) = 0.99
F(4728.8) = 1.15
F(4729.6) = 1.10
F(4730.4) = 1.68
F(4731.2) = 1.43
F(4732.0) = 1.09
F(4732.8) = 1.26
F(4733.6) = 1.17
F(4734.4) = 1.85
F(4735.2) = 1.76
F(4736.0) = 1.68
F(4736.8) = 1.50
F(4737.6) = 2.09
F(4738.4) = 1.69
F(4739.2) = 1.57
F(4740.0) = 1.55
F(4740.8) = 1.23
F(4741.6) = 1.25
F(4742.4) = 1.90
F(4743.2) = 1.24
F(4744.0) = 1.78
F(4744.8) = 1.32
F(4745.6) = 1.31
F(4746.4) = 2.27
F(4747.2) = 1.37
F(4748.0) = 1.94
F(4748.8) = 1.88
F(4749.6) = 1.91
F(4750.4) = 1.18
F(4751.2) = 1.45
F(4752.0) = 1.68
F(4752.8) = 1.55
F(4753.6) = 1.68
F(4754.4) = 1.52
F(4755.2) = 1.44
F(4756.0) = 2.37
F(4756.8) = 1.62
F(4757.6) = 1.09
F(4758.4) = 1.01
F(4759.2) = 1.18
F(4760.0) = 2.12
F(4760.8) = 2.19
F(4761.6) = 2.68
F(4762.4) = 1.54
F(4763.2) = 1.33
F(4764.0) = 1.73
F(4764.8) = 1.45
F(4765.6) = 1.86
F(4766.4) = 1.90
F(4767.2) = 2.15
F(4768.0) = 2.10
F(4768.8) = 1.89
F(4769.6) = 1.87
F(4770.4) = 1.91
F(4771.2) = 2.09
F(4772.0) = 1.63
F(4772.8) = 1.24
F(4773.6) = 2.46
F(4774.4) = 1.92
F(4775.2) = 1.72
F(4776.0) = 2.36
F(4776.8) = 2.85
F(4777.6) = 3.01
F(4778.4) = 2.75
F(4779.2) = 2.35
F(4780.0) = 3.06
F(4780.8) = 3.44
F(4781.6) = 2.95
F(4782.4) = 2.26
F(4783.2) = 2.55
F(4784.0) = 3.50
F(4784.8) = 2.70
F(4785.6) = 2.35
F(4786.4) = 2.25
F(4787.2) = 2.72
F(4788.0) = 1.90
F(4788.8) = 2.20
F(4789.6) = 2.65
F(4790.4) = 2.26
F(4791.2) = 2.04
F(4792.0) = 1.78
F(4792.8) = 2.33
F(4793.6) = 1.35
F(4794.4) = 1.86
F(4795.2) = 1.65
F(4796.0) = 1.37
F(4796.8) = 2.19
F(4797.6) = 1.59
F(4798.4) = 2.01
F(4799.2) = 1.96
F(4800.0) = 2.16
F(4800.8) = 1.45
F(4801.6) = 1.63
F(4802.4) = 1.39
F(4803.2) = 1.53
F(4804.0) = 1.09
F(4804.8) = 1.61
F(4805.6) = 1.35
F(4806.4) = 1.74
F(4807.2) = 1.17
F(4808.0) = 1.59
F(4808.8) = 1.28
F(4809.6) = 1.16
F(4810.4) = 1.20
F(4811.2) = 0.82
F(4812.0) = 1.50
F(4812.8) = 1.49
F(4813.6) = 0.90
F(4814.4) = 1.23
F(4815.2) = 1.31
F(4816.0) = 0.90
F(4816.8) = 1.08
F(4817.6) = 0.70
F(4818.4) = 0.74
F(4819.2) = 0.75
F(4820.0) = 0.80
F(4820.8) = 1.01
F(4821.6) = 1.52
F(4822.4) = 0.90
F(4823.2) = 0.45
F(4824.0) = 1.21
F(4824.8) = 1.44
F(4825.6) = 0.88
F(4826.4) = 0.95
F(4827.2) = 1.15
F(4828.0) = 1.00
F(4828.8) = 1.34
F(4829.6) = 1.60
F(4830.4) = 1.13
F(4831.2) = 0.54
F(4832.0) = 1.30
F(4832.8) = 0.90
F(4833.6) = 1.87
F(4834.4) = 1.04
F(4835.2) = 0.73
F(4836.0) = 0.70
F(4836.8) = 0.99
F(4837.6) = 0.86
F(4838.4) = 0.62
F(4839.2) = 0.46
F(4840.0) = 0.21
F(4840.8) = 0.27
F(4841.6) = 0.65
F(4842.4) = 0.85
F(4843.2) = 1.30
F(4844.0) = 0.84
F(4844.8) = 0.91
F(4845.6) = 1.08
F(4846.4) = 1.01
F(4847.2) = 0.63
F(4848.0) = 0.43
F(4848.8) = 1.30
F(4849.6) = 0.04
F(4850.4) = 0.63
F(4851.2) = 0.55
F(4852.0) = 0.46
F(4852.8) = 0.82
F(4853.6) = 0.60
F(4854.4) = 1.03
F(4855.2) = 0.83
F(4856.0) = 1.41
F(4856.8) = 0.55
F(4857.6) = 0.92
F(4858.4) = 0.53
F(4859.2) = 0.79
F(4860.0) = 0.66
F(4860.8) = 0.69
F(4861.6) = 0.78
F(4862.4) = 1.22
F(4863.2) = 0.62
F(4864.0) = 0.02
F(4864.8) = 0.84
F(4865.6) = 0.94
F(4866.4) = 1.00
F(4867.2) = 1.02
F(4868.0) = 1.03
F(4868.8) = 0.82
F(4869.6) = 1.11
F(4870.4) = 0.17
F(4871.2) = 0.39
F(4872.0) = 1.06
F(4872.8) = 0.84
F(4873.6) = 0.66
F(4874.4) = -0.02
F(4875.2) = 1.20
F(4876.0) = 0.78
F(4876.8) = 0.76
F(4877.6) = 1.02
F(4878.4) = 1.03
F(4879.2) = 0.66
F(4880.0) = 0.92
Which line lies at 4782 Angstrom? C III] 1909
